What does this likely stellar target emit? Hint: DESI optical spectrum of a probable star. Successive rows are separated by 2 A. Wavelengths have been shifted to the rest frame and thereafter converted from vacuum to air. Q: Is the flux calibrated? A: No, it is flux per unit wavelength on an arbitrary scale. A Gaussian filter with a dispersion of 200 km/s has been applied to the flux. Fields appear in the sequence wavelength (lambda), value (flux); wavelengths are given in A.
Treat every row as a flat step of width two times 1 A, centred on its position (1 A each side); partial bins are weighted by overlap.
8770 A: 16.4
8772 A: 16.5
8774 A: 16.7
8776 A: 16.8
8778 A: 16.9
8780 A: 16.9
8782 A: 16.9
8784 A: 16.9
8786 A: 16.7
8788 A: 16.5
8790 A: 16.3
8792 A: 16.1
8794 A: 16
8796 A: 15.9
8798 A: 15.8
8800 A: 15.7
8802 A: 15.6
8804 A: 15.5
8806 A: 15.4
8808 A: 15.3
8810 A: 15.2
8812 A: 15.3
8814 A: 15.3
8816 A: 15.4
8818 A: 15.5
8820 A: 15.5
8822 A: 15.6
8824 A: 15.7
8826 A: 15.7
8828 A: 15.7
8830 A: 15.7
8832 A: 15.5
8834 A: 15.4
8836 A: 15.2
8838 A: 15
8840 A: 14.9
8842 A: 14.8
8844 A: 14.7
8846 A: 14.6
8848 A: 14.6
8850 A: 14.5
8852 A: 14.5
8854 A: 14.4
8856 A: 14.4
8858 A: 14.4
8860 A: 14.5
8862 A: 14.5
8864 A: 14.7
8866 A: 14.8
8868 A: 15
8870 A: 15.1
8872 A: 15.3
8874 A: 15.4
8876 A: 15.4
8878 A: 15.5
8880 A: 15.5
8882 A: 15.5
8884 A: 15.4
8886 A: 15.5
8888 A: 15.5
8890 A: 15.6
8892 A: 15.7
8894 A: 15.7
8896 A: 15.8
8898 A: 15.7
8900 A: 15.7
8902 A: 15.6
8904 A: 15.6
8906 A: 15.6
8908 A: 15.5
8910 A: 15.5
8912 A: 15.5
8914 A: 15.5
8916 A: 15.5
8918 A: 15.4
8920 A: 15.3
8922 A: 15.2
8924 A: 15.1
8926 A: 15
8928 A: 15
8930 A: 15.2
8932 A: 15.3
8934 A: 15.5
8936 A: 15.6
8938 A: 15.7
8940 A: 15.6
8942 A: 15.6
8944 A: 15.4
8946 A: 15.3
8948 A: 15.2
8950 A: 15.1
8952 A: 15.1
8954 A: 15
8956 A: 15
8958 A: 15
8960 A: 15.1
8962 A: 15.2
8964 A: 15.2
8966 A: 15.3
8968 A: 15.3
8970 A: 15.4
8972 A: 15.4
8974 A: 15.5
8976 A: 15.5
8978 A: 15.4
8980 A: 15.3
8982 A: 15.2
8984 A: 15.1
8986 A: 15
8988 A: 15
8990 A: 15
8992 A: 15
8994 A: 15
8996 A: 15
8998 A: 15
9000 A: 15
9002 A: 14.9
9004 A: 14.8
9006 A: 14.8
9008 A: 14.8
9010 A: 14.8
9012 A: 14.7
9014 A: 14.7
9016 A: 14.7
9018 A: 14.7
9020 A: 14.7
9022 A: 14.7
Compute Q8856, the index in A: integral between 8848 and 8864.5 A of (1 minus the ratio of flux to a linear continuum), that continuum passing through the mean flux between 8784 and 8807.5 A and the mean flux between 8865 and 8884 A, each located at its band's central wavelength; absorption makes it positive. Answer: 1.0 A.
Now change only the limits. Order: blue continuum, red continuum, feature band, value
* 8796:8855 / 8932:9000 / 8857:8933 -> -0.3 A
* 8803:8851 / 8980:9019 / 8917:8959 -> -0.6 A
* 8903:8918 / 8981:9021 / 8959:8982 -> -0.3 A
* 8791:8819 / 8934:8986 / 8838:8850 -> 0.6 A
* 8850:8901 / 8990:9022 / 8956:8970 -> -0.2 A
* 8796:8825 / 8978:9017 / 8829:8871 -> 1.5 A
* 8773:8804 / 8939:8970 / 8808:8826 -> 0.8 A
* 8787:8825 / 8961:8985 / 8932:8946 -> -0.1 A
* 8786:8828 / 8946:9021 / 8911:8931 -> 0.0 A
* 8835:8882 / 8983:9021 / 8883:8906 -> -1.2 A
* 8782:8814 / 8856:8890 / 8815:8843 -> 0.3 A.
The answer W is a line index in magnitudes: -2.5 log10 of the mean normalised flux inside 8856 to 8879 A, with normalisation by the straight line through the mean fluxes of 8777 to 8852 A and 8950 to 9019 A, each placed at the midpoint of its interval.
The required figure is 0.04 mag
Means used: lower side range 15.6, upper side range 15.1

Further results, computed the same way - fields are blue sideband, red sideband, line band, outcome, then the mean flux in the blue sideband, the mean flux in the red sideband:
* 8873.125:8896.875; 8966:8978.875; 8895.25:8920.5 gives 0.00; 15.5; 15.4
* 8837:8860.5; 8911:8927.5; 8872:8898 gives -0.04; 14.6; 15.3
